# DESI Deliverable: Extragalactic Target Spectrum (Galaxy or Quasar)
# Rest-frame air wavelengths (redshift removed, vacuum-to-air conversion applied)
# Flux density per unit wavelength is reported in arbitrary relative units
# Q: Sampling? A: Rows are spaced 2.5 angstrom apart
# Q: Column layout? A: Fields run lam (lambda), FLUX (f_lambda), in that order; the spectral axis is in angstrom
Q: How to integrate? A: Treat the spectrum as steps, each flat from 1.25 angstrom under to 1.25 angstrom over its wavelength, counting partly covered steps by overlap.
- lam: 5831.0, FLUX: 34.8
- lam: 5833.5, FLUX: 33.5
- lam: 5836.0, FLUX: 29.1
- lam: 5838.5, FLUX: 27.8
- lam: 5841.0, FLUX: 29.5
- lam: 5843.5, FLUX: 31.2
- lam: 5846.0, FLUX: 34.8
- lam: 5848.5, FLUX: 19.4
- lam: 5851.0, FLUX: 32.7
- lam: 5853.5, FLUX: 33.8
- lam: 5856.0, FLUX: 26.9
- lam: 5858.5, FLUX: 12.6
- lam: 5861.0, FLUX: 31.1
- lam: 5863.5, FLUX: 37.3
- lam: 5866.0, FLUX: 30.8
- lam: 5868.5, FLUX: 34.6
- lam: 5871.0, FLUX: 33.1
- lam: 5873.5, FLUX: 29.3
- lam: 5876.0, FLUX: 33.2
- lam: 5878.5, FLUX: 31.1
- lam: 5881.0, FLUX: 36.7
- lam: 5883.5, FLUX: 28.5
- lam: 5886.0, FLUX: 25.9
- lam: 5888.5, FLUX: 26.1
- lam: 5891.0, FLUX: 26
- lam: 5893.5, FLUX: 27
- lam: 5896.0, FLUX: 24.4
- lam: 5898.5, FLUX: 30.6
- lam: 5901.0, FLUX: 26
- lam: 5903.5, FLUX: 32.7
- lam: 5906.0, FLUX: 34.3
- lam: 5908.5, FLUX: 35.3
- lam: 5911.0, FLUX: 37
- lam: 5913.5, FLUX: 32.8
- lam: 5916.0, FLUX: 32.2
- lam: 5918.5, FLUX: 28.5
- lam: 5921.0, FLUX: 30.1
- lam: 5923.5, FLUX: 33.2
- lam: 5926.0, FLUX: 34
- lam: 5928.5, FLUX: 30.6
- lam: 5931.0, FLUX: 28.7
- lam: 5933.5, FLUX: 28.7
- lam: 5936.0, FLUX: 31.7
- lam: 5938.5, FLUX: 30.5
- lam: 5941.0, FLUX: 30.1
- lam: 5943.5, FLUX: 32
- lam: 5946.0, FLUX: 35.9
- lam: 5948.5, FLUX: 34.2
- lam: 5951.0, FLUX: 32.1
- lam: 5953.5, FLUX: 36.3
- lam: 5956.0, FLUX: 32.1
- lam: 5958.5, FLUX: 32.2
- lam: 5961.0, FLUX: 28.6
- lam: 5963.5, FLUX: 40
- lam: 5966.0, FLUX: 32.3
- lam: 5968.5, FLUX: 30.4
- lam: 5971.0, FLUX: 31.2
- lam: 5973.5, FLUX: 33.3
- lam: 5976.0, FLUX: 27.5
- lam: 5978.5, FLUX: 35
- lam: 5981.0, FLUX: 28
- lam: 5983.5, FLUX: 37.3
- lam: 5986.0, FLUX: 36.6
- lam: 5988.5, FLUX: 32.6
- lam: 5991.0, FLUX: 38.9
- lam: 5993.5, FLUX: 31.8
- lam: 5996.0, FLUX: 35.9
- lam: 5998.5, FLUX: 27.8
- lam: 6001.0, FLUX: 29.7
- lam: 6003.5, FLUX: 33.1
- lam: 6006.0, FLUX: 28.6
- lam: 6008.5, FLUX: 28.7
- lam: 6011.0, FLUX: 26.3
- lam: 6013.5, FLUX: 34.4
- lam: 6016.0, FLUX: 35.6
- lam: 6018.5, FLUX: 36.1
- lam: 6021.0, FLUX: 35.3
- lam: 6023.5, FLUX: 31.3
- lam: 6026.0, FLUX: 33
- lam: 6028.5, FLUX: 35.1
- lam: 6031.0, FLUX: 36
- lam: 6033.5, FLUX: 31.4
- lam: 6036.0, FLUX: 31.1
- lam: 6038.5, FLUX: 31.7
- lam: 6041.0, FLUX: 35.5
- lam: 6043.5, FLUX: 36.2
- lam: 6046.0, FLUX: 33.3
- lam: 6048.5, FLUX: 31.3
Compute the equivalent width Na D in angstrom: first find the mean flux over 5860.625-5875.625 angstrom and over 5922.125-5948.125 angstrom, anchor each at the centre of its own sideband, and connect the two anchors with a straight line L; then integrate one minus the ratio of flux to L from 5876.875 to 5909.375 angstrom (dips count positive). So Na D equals 2.8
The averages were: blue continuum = 32.8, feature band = 29.6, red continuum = 31.6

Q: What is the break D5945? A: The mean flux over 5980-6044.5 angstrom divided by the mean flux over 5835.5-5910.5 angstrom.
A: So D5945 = 1.11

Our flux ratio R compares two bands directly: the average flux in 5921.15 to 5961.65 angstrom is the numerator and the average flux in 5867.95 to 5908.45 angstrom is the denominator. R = 1.06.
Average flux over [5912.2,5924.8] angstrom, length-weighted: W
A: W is 31.4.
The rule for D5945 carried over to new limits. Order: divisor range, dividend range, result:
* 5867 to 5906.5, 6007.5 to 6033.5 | 1.11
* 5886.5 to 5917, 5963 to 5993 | 1.10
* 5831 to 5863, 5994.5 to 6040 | 1.11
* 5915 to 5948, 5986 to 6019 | 1.03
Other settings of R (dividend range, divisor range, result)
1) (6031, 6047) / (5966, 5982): 1.08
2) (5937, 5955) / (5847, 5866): 1.18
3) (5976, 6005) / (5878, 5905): 1.15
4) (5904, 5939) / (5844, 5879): 1.07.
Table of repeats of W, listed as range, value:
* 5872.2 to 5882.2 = 32.6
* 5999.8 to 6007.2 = 30.5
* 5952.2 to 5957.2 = 34.2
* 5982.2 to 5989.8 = 35.5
